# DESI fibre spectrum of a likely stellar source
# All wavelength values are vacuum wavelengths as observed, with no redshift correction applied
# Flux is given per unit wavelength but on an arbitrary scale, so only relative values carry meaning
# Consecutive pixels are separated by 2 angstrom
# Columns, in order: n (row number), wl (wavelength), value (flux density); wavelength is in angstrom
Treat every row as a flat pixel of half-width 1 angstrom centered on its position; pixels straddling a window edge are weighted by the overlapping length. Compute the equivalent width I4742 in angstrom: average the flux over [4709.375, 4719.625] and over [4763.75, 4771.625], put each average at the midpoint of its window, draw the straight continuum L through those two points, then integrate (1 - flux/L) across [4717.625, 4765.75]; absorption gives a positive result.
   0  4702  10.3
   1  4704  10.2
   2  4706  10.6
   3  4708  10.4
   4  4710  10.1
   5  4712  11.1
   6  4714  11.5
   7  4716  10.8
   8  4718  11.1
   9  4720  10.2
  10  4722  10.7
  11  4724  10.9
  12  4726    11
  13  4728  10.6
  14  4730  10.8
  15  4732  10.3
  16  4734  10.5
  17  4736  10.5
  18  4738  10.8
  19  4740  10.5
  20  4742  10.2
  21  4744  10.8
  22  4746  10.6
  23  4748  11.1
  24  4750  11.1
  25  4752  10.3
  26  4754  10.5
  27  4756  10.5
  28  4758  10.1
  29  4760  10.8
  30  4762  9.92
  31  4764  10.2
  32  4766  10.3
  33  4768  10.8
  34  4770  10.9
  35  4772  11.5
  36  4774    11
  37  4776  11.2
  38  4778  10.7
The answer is 0.92 angstrom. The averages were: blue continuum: 10.9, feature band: 10.6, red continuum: 10.7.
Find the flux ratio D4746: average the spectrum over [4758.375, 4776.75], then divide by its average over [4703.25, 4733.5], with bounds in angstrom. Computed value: 1.00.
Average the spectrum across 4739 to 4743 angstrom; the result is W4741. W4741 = 10.3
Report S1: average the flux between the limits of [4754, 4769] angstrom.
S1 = 10.4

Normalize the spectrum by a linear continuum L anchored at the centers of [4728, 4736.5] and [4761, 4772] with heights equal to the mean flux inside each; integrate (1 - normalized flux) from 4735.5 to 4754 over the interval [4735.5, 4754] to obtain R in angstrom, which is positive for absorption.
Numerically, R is -0.2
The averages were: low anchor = 10.5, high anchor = 10.5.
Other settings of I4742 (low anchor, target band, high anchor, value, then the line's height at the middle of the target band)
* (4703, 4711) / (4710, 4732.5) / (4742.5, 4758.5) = -0.81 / 10.4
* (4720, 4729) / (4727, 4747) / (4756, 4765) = 0.03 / 10.6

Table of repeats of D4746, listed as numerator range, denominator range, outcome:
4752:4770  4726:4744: 0.99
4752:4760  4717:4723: 0.98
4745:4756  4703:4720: 1.00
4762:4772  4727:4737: 1.00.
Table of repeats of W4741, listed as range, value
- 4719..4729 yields 10.7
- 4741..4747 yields 10.5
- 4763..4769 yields 10.4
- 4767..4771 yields 10.9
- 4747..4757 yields 10.7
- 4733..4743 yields 10.5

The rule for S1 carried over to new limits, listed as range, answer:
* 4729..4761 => 10.6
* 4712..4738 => 10.8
